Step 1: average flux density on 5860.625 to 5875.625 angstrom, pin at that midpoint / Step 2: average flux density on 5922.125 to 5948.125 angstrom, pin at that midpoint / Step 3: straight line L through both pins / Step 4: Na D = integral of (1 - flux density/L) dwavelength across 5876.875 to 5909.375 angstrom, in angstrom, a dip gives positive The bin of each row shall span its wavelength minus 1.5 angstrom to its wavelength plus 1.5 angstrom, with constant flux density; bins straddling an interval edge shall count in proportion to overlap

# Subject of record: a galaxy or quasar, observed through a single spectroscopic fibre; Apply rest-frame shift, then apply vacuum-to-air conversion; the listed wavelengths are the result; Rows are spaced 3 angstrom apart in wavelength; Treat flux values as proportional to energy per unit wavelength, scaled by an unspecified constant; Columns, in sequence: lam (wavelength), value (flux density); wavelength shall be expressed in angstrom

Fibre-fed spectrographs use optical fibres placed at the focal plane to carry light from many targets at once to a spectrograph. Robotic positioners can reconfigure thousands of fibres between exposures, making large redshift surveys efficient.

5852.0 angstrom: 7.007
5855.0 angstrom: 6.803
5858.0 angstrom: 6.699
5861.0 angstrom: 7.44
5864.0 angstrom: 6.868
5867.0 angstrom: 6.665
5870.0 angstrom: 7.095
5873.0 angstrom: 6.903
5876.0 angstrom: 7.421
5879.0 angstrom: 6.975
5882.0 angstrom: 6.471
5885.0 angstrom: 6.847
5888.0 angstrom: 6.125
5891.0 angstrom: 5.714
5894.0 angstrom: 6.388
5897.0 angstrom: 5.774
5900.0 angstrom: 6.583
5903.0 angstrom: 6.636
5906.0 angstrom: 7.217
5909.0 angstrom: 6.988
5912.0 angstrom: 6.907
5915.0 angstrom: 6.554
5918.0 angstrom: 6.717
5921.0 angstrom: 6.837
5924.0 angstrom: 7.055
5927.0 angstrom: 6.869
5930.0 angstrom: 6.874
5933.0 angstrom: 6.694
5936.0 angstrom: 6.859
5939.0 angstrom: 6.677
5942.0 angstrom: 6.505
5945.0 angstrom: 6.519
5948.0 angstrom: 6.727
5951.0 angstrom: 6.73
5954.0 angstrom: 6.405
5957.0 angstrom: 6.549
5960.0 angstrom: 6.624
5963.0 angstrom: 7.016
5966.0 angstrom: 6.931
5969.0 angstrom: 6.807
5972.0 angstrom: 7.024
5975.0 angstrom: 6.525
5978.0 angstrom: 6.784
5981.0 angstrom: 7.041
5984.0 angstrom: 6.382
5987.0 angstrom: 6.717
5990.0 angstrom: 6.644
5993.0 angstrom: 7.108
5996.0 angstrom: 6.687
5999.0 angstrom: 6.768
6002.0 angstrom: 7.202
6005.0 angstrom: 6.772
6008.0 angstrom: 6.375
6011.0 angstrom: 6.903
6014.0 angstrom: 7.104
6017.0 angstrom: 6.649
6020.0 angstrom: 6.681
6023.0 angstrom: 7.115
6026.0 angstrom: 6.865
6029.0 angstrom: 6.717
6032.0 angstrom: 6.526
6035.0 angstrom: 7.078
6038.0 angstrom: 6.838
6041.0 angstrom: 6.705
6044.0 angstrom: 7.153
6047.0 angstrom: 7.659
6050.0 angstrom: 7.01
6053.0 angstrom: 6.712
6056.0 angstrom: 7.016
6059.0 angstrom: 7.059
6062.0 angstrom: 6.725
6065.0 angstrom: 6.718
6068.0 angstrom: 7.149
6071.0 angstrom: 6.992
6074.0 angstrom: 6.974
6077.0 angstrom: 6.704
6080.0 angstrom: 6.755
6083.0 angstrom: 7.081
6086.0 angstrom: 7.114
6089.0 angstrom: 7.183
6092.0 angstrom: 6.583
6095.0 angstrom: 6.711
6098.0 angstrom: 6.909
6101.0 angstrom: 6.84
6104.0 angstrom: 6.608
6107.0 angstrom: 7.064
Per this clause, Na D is 1.8 angstrom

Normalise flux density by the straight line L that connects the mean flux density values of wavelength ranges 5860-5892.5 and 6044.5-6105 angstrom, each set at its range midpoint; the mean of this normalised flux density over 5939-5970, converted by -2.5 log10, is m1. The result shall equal 0.02 mag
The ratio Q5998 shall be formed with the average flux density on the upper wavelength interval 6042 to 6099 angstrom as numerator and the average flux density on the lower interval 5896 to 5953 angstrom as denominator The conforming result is 1.03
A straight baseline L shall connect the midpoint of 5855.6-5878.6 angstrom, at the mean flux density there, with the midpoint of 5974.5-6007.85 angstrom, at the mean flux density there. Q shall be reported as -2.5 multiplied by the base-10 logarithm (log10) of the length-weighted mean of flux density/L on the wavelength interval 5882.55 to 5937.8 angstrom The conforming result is 0.04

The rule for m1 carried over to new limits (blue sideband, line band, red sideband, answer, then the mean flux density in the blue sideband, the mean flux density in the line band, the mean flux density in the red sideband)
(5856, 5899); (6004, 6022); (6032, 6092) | 0.020 mag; 6.67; 6.76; 6.96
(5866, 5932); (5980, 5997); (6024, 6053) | 0.016 mag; 6.71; 6.76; 6.94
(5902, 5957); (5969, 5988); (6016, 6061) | 0.013 mag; 6.76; 6.75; 6.92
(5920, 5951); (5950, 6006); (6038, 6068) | 0.010 mag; 6.76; 6.77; 6.98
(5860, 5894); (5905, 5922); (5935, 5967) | -0.023 mag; 6.75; 6.86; 6.68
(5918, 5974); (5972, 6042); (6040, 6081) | 0.011 mag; 6.76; 6.8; 6.96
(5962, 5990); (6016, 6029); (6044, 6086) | 0.011 mag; 6.79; 6.82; 6.98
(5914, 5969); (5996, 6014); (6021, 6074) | 0.006 mag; 6.73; 6.82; 6.94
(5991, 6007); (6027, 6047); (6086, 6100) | -0.003 mag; 6.88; 6.9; 6.87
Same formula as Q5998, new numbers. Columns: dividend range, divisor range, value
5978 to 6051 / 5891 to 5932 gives 1.03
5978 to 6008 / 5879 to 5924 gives 1.03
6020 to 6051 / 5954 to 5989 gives 1.03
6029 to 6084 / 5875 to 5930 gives 1.04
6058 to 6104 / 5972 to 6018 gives 1.01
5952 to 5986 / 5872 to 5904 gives 1.03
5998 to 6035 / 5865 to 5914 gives 1.02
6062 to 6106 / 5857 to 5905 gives 1.03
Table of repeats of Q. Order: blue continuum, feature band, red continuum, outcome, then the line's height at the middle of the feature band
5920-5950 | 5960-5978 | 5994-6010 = -0.011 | 6.77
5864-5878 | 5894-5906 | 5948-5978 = 0.076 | 6.92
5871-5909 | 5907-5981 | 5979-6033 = -0.011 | 6.7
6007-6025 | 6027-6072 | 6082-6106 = -0.014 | 6.84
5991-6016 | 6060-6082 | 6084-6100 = 0.004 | 6.89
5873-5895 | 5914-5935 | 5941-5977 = -0.025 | 6.65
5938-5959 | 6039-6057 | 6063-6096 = -0.033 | 6.83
